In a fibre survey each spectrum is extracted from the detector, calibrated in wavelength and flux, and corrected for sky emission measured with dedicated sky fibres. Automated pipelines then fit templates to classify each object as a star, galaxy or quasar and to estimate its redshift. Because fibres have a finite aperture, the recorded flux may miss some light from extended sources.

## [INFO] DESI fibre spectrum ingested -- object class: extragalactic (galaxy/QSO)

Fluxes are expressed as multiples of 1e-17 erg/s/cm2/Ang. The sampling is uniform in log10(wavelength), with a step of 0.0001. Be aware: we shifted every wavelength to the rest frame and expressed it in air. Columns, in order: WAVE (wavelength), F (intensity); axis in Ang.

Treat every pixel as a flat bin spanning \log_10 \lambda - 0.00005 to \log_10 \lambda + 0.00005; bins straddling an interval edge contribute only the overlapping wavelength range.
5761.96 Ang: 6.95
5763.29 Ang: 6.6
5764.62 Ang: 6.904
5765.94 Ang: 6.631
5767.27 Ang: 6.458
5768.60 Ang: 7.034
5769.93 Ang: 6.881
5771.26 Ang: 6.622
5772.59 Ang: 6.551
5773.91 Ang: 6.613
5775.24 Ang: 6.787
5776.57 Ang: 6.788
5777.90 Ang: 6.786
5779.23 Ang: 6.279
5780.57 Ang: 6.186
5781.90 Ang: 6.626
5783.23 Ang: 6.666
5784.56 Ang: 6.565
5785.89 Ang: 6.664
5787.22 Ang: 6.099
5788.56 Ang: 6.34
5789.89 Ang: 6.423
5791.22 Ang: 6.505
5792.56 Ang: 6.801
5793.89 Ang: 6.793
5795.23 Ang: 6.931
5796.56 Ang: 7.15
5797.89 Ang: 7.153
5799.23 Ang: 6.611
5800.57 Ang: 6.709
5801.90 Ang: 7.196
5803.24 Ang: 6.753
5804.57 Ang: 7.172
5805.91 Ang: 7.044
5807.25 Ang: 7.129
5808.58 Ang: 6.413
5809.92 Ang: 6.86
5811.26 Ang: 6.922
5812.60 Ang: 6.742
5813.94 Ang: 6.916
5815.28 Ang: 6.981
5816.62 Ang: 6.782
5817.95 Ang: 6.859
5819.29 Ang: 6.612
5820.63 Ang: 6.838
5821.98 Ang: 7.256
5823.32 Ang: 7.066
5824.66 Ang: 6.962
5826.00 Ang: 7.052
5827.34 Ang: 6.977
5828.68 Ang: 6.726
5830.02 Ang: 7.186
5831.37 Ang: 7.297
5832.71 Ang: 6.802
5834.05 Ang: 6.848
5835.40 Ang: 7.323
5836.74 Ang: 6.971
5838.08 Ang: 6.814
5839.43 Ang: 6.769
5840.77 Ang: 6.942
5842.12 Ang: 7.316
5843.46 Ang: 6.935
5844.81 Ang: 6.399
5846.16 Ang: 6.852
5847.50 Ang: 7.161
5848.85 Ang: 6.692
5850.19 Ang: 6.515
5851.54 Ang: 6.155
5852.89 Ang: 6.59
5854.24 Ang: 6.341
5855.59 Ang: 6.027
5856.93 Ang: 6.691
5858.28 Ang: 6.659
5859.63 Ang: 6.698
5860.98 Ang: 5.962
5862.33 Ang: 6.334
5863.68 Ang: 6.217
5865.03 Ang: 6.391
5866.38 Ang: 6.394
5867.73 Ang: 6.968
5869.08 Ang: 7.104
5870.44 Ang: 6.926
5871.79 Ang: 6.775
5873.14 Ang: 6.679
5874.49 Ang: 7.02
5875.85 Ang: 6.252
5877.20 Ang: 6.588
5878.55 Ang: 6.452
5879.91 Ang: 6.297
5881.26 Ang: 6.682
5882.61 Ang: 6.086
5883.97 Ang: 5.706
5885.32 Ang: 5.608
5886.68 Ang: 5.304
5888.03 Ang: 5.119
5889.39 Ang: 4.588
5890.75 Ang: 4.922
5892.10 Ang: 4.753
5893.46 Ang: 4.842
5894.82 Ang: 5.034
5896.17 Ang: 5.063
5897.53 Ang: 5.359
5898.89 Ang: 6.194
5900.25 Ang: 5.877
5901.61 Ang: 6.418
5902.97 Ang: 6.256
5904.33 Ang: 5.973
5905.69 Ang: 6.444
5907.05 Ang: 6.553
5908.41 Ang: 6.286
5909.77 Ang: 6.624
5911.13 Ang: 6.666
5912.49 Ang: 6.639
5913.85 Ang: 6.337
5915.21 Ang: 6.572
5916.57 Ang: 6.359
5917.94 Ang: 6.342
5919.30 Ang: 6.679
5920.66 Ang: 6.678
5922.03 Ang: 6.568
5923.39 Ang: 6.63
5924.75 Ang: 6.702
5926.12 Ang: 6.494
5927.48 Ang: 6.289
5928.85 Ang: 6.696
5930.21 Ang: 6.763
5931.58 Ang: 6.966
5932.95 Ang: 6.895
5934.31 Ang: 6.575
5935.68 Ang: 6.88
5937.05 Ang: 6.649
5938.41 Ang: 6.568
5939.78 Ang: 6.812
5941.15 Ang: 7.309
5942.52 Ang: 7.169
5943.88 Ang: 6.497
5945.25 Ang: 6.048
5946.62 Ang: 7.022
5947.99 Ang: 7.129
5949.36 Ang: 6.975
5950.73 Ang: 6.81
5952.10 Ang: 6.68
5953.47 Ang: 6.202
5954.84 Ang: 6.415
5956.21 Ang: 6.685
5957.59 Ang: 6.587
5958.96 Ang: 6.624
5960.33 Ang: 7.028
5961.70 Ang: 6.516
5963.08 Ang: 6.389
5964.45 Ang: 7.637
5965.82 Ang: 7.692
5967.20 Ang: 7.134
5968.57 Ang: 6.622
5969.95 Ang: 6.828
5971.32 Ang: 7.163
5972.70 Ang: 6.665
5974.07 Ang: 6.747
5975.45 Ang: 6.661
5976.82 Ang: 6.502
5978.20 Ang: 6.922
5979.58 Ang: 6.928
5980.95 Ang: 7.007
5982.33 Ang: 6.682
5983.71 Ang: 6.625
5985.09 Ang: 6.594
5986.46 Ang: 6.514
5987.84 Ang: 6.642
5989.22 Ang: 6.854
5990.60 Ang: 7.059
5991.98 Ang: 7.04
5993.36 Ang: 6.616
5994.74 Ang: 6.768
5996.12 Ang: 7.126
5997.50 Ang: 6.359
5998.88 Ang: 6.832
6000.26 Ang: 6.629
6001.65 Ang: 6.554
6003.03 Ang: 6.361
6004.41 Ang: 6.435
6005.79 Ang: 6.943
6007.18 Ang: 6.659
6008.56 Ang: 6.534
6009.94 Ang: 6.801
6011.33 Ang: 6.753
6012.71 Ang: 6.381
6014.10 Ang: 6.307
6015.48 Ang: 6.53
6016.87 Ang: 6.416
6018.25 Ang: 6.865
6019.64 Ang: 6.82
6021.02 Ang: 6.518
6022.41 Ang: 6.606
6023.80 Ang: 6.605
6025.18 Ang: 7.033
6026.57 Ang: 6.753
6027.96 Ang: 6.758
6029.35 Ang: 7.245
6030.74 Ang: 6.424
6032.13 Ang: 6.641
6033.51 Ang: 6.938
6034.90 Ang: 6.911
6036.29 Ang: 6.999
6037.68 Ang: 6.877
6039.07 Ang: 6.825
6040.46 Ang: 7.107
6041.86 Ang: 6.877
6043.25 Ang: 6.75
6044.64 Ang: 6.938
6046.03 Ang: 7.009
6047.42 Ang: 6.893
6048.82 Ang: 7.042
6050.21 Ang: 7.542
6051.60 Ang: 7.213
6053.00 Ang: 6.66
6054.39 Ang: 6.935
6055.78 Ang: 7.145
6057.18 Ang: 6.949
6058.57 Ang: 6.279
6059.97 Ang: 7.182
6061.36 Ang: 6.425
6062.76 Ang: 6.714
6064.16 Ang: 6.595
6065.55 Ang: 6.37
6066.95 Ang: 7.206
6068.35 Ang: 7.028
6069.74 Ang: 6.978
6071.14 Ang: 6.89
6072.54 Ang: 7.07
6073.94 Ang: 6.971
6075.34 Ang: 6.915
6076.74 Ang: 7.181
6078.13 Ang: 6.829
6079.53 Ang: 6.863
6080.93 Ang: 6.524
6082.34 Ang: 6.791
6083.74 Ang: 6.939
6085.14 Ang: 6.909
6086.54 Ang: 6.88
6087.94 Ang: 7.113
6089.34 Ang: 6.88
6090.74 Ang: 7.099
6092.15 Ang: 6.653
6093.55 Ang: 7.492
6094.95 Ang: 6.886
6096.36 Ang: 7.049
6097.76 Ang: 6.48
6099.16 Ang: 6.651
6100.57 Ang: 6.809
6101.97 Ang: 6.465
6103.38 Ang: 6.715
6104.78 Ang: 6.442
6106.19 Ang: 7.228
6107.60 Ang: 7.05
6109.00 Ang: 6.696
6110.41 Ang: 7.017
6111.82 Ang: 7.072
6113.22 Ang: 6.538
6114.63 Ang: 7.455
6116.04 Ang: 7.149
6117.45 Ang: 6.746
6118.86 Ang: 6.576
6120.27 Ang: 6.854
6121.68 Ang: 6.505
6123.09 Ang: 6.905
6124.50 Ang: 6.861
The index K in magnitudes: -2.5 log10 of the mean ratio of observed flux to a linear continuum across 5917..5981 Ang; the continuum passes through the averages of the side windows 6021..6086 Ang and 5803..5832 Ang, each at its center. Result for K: 0.023 mag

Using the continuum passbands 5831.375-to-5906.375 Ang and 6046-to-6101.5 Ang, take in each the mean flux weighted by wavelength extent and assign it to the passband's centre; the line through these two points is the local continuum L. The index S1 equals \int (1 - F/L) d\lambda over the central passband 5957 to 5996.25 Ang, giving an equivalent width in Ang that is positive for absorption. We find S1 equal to -1.3 Ang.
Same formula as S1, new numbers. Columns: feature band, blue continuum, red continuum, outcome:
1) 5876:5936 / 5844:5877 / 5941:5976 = 4.8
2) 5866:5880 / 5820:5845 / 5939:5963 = 0.4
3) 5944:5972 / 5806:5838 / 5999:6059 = 0.1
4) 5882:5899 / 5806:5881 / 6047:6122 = 3.9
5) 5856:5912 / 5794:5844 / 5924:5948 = 5.9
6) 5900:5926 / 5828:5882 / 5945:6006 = 1.0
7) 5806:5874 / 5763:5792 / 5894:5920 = -4.1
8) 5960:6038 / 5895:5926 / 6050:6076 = -1.4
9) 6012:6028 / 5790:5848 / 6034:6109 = 0.6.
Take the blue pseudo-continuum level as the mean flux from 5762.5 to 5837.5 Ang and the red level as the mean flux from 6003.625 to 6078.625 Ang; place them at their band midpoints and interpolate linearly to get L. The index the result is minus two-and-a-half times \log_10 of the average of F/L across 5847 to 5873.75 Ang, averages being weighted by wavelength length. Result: 0.04 mag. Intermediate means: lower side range 6.8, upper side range 6.82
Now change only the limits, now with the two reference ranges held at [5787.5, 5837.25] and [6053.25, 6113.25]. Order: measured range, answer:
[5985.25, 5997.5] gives 0.01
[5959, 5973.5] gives -0.01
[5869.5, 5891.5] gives 0.14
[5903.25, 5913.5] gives 0.07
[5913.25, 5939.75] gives 0.04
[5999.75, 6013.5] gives 0.04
